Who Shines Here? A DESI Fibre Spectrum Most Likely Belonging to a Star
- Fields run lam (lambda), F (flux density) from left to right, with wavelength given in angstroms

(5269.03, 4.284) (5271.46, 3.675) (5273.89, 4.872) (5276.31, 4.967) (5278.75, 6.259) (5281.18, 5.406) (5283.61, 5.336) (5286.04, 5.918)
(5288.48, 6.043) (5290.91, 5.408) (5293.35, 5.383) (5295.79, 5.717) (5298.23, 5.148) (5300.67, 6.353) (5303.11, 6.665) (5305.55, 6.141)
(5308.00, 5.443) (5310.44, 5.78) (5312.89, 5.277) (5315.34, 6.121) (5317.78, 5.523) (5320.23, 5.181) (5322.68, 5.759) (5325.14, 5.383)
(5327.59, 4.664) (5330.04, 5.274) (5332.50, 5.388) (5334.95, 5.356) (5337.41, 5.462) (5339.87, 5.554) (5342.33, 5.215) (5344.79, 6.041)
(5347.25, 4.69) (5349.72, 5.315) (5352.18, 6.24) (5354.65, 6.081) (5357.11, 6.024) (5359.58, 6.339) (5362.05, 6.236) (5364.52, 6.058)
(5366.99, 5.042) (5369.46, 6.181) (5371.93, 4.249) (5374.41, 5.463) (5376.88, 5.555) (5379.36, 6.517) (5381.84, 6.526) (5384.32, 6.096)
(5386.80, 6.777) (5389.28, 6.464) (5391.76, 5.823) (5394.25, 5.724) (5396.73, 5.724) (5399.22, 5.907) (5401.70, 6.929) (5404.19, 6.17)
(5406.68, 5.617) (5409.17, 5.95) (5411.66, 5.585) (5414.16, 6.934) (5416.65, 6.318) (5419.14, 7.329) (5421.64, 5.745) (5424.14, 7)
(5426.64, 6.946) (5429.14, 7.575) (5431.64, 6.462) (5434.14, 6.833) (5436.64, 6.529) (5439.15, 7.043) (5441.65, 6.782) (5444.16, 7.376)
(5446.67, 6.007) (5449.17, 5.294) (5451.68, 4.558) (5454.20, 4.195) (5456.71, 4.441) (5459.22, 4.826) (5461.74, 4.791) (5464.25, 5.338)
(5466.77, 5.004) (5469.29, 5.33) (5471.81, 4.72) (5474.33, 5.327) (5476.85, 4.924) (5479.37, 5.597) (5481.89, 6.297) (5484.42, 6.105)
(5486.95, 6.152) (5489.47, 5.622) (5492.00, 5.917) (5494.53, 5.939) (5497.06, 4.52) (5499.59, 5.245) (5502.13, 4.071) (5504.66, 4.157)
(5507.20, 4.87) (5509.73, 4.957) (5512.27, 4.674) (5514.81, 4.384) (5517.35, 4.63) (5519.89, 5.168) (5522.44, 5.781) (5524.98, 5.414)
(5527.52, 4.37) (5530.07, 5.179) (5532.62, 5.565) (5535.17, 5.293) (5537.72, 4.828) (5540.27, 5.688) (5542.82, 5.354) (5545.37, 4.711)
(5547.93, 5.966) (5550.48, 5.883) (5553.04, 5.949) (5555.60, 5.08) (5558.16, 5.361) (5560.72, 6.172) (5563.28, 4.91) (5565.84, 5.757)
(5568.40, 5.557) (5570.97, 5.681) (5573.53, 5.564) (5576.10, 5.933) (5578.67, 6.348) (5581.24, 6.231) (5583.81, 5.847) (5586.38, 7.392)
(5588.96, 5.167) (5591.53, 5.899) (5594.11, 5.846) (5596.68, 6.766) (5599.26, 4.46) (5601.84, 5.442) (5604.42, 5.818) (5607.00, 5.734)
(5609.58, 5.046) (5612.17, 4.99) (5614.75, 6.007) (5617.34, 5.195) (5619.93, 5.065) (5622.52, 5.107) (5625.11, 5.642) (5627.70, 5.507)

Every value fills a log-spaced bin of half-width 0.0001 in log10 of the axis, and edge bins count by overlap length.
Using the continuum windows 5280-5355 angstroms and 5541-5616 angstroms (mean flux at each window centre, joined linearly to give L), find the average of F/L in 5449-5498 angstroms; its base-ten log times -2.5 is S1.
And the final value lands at 0.08 mag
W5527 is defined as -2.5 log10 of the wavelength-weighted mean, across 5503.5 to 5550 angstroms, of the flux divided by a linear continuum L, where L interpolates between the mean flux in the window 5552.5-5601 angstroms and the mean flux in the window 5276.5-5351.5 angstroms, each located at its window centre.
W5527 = 0.13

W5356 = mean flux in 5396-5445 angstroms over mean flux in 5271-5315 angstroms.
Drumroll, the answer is 1.2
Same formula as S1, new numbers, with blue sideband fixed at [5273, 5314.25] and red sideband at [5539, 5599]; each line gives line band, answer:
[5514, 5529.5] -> 0.15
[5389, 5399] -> -0.03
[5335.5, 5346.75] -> 0.04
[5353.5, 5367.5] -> -0.06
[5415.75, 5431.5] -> -0.19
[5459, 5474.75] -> 0.14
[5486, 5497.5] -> 0.01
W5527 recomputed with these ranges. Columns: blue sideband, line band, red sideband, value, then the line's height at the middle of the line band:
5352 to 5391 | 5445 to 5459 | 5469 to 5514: 0.11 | 5.48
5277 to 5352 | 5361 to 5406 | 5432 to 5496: -0.07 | 5.61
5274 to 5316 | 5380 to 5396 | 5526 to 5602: -0.10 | 5.67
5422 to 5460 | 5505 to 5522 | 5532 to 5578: 0.20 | 5.75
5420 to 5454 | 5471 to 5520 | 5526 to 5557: 0.13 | 5.8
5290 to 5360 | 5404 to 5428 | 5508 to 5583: -0.16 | 5.52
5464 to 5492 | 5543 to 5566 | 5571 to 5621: 0.03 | 5.65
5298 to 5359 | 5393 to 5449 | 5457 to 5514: -0.20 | 5.36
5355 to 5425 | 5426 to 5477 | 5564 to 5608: 0.05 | 6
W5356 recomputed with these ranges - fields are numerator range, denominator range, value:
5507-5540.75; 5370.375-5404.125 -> 0.84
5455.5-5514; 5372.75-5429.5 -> 0.83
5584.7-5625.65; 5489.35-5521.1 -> 1.14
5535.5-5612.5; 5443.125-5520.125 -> 1.09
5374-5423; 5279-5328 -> 1.09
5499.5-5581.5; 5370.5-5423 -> 0.87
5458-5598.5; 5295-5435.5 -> 0.91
